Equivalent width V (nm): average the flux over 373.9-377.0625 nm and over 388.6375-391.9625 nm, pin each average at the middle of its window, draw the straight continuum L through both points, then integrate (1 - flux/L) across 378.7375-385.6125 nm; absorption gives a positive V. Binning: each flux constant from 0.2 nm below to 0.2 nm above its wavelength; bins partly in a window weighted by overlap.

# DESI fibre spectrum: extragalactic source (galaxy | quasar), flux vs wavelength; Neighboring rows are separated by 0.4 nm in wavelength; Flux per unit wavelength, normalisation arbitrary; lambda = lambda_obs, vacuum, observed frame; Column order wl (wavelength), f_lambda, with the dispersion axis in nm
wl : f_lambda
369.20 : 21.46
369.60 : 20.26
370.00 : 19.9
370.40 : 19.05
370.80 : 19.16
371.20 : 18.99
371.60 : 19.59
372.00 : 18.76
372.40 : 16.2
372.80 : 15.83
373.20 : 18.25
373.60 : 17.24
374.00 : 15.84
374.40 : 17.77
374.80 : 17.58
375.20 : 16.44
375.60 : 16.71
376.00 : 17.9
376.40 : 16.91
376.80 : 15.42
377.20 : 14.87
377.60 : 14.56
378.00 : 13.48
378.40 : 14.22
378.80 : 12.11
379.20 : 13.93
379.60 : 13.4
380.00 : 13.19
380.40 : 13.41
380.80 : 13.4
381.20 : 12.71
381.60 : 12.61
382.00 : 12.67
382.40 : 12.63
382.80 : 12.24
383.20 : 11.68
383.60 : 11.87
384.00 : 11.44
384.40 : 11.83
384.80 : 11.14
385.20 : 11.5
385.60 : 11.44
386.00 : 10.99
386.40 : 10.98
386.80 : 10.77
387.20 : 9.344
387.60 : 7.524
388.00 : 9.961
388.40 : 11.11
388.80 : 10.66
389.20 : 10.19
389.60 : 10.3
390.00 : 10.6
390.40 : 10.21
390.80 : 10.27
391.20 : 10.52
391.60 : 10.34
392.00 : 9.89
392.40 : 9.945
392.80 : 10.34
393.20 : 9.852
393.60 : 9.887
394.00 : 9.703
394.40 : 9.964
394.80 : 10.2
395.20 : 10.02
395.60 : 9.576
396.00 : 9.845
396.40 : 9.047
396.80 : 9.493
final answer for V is 0.72 nm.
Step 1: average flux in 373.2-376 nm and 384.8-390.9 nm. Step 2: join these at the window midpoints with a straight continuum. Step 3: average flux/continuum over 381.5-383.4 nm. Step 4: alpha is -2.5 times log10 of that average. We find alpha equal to 0.07 mag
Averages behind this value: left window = 17.1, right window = 10.4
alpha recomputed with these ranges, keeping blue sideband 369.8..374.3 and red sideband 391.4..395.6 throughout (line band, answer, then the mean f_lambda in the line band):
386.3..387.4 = 0.21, 10.3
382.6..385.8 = 0.16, 11.6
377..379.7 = 0.14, 13.8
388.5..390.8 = 0.10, 10.4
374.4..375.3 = -0.01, 17.2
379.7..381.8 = 0.13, 13.1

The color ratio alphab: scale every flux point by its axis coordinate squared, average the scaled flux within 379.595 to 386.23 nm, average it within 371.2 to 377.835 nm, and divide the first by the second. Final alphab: 0.75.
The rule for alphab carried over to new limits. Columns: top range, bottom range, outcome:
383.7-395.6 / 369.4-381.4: 0.69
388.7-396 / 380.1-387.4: 0.89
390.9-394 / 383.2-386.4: 0.92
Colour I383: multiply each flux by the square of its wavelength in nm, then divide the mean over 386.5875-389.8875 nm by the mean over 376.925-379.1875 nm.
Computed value 0.8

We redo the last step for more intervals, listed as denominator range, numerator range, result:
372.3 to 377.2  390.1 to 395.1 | 0.66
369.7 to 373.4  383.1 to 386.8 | 0.66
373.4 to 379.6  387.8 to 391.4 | 0.72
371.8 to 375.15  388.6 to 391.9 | 0.66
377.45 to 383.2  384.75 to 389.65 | 0.82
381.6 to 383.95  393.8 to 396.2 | 0.86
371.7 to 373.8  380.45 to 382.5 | 0.78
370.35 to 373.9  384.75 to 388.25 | 0.62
